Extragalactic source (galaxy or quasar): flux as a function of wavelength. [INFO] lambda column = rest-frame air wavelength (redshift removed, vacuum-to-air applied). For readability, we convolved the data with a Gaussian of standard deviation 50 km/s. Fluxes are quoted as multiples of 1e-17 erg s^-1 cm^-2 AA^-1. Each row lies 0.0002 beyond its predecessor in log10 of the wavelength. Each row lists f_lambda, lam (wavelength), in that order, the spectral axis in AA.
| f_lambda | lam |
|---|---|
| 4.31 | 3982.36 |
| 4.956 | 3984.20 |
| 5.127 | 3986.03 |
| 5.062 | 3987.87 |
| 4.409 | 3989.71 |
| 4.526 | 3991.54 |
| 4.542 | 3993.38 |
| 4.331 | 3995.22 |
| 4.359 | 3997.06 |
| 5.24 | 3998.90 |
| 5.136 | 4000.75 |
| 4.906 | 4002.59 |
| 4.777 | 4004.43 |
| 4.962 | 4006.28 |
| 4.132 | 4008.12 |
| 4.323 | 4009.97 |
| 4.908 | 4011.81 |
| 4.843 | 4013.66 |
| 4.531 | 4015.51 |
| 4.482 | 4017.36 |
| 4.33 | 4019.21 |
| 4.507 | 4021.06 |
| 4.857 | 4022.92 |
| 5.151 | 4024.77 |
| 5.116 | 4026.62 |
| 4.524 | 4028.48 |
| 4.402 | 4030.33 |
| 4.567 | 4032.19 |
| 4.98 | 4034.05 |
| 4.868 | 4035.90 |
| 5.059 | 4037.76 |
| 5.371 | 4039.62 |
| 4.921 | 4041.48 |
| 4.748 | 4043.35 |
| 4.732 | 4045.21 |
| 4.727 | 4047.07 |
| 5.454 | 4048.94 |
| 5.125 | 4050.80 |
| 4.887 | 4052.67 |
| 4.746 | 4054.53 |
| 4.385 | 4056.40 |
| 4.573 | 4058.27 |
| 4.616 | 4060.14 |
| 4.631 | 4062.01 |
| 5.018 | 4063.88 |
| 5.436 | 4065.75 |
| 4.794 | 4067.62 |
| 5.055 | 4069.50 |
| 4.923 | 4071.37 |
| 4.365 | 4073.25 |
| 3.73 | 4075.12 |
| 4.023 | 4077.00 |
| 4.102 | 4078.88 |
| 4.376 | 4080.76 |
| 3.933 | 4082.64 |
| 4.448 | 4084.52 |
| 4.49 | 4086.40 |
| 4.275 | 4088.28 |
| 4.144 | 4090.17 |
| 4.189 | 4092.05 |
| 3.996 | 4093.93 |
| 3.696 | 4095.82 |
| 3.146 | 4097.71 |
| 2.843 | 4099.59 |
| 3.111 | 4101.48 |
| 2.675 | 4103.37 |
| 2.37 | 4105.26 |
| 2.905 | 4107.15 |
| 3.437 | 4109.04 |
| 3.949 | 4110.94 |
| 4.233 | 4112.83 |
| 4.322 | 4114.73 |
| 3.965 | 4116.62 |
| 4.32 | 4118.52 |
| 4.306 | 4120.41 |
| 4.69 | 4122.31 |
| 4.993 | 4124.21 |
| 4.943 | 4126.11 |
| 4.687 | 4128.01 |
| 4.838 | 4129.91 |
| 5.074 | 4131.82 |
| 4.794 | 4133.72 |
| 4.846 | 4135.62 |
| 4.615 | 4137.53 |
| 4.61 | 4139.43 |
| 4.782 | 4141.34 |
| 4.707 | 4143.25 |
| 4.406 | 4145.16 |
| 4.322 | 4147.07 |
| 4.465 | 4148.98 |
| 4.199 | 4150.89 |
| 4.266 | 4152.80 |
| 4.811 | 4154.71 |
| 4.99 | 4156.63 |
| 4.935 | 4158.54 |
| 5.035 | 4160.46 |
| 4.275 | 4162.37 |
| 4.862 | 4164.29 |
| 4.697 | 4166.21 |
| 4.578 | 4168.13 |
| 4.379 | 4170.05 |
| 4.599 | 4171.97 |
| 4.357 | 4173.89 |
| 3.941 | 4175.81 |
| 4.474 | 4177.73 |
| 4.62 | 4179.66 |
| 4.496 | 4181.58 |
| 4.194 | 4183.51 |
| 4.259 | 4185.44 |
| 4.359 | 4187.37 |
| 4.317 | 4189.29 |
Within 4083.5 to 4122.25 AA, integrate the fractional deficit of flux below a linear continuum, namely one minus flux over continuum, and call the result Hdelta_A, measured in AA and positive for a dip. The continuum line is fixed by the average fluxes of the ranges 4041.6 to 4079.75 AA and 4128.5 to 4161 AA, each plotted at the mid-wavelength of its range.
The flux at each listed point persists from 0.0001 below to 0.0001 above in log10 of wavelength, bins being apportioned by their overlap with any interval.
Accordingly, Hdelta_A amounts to 7.7 AA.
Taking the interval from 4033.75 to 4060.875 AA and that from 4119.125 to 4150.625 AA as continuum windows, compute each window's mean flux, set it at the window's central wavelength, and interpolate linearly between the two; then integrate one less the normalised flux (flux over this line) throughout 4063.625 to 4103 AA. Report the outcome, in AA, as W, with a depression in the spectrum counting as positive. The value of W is 5.3 AA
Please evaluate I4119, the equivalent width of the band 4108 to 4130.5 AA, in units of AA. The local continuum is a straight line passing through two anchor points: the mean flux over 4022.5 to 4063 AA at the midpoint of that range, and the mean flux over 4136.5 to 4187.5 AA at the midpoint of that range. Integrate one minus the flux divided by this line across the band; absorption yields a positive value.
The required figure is 1.3 AA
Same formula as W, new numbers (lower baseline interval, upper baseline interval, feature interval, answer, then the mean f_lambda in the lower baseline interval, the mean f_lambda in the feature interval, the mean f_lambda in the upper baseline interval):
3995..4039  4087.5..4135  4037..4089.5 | -3.5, 4.73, 4.67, 4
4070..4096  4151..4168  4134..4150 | 0.0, 4.22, 4.6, 4.7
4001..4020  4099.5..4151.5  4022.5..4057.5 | -2.6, 4.64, 4.87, 4.22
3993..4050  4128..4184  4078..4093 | 1.4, 4.77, 4.25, 4.6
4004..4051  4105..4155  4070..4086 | 1.1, 4.78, 4.27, 4.39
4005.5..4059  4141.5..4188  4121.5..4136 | -0.9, 4.77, 4.86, 4.51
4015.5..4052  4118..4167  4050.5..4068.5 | -0.1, 4.83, 4.81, 4.67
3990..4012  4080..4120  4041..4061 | -2.9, 4.67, 4.81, 3.76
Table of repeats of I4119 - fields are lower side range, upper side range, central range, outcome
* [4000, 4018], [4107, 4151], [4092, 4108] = 4.82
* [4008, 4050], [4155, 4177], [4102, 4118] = 4.04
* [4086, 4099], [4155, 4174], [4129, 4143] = -1.27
